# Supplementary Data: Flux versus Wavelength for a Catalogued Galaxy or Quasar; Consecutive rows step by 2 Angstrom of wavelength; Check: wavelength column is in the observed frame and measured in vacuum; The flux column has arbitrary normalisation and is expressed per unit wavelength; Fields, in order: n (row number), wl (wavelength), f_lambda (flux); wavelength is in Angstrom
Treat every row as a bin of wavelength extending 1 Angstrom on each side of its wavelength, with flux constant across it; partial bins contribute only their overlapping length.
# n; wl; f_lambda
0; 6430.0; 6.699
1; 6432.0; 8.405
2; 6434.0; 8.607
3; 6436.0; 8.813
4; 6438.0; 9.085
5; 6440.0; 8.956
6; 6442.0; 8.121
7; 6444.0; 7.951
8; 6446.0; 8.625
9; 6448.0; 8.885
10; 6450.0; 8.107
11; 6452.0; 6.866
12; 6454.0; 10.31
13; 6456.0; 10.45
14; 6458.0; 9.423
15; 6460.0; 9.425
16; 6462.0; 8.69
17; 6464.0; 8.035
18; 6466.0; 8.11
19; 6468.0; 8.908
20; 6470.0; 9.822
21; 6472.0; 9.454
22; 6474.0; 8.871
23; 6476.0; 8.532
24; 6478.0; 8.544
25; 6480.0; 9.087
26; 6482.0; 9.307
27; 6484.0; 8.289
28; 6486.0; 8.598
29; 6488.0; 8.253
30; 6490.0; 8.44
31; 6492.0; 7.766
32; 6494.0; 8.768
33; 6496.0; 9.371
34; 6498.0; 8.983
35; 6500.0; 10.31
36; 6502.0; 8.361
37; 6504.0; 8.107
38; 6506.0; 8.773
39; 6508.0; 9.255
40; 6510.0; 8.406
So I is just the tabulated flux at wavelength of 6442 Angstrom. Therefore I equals 8.121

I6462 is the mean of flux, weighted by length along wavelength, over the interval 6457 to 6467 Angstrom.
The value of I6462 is 8.74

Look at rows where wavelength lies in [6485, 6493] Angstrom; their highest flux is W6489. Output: 8.598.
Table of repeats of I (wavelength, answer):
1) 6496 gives 9.371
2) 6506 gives 8.773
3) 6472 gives 9.454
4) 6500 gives 10.31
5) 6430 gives 6.699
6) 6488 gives 8.253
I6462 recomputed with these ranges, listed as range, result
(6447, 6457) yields 8.92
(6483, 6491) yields 8.39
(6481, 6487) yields 8.73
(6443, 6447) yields 8.29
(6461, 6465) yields 8.36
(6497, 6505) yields 8.94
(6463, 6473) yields 8.87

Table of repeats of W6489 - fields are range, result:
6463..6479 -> 9.822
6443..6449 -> 8.885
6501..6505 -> 8.361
